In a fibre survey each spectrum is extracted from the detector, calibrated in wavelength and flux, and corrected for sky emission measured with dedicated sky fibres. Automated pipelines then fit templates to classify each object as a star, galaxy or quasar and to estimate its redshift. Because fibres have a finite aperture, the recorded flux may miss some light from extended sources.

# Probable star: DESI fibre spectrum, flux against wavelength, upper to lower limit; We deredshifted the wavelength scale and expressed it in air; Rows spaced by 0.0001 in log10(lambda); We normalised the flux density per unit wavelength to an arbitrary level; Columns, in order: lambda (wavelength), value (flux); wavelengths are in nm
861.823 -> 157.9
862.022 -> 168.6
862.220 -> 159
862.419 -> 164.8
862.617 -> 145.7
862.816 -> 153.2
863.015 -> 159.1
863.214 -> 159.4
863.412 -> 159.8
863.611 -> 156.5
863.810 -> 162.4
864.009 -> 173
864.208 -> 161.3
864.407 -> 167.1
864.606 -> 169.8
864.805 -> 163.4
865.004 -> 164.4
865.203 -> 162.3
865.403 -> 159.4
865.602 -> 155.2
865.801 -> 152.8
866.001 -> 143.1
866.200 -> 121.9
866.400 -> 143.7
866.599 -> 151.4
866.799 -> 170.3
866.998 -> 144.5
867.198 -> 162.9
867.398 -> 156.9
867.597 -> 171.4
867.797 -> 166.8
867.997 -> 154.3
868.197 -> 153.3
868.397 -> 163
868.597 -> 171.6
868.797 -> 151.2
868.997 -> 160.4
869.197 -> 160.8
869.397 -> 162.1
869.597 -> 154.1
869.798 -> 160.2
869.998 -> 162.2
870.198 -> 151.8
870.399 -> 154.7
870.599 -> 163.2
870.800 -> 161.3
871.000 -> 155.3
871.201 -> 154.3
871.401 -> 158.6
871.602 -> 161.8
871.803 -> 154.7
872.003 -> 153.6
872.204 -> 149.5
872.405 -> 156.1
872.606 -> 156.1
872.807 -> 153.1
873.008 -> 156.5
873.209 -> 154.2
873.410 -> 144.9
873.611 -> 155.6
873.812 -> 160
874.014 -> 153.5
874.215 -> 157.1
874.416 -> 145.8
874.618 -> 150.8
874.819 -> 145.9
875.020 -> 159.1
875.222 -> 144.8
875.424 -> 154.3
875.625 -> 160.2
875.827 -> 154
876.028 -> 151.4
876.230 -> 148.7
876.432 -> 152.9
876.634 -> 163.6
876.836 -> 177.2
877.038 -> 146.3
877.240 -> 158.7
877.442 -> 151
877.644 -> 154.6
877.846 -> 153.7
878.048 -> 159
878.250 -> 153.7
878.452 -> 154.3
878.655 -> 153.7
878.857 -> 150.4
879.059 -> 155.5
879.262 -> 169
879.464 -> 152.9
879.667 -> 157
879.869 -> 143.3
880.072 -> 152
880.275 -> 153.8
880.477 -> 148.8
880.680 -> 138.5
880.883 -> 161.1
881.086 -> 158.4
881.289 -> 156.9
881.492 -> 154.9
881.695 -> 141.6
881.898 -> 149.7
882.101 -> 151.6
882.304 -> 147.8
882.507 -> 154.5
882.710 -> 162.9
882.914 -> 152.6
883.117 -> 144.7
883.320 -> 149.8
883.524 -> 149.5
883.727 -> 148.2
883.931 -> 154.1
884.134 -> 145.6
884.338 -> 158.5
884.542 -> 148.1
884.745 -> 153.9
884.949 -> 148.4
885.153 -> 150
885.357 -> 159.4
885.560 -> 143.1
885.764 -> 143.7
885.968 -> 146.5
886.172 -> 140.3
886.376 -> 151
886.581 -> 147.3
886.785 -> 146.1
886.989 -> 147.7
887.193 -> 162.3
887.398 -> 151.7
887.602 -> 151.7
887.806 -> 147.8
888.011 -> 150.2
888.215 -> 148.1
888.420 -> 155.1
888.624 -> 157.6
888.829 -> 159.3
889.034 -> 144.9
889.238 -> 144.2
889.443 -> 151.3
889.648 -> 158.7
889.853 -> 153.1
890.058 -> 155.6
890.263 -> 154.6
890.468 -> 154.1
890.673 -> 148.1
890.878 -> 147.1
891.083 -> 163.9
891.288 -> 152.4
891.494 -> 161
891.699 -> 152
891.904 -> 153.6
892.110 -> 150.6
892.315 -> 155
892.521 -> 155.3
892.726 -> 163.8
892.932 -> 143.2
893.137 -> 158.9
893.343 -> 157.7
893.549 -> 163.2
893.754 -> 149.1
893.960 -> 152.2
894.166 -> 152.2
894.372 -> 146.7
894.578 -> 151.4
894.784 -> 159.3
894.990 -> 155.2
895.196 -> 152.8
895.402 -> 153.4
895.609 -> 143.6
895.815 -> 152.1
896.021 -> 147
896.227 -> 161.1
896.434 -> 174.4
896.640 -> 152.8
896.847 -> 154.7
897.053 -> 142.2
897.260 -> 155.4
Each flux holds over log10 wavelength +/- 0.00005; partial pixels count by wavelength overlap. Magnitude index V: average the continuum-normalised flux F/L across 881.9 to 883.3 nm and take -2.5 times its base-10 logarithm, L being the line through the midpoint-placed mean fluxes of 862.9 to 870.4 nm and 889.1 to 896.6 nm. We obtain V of 0.03 mag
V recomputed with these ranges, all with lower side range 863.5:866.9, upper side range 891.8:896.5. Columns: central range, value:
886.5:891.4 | 0.02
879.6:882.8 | 0.03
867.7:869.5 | -0.02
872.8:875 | 0.03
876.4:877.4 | -0.02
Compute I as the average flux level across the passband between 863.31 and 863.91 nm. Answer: 160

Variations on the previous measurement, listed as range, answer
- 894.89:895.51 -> 154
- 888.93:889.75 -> 150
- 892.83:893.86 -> 155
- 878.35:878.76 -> 154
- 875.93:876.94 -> 159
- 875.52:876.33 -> 154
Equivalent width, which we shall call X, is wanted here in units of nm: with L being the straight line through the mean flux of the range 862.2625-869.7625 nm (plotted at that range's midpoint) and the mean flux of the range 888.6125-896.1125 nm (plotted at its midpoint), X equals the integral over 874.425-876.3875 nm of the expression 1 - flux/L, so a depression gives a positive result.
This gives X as 0.06 nm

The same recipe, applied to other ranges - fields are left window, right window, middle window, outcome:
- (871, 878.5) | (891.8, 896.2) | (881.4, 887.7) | 0.15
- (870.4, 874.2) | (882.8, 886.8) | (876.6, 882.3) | -0.08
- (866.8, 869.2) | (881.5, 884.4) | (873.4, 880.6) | 0.02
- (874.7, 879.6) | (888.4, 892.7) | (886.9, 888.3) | 0.02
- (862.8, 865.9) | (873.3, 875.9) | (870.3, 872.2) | -0.02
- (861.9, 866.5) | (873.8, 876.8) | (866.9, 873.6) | -0.08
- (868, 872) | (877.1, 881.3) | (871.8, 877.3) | 0.07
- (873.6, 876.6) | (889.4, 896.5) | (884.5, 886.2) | 0.06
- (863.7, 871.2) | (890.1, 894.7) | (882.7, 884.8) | 0.06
